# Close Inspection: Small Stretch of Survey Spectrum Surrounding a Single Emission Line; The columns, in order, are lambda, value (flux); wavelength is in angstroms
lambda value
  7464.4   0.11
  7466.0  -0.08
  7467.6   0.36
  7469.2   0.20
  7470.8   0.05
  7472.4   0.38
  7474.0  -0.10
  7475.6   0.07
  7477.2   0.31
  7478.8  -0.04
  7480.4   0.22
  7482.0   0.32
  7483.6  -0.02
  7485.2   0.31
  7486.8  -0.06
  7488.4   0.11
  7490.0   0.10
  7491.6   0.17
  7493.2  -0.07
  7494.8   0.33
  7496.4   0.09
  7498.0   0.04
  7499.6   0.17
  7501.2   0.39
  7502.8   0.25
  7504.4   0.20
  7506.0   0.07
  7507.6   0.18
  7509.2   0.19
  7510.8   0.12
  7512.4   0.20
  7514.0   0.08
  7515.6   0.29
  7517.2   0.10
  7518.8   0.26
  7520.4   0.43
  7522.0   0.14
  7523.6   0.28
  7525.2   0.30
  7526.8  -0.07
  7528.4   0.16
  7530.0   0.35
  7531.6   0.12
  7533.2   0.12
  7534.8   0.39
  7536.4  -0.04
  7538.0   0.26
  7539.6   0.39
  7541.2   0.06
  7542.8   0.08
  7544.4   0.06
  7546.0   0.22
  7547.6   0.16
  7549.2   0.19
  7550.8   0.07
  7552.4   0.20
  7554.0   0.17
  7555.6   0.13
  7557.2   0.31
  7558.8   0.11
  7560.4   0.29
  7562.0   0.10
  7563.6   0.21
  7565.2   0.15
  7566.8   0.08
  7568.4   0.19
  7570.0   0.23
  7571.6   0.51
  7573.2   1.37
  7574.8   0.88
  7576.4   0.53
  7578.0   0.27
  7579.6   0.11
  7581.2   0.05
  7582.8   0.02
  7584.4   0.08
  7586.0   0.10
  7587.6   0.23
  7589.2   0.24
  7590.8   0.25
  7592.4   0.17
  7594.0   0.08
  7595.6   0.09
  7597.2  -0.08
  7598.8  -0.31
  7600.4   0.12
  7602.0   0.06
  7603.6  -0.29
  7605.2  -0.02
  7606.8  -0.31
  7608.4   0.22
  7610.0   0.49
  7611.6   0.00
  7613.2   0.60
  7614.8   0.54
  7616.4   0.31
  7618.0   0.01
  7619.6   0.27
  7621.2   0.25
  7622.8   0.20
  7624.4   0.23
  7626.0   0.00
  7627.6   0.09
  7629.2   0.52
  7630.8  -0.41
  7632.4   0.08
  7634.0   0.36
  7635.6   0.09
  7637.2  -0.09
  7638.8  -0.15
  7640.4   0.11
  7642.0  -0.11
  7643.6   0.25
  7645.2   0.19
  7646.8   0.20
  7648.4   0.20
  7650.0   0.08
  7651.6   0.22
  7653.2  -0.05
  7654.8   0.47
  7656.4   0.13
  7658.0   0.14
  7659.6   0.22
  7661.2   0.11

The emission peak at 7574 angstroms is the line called H-gamma 4340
